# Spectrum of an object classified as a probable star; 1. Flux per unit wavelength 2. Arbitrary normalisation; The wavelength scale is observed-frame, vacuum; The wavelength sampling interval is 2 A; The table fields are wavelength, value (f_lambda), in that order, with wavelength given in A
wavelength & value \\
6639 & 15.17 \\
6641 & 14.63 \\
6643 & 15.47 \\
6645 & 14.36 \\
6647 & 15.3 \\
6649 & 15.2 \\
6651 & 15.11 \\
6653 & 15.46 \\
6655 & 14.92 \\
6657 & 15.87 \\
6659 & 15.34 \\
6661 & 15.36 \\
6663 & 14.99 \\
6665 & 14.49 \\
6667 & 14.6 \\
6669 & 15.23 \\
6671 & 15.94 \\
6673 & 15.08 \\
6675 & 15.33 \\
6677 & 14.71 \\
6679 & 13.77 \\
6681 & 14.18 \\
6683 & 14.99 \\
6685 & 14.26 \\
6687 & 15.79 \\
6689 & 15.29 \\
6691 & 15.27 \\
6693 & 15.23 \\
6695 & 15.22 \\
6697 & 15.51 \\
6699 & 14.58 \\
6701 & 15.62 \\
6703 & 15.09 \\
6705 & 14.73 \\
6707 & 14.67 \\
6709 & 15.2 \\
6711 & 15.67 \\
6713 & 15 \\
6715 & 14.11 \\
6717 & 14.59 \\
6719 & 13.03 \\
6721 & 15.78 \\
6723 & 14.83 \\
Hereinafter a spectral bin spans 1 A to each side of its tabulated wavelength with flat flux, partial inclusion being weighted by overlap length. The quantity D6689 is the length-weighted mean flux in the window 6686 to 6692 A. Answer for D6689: 15.4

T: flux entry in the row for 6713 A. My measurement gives 15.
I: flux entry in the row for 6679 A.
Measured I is 13.77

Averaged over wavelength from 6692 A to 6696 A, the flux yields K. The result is 15.2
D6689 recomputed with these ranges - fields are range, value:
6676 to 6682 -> 14.2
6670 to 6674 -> 15.5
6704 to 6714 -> 15.1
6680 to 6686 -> 14.5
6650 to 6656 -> 15.2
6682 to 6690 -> 15.1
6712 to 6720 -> 14.2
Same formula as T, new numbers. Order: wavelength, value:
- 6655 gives 14.92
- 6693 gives 15.23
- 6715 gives 14.11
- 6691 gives 15.27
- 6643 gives 15.47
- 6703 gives 15.09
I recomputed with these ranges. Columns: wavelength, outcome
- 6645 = 14.36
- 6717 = 14.59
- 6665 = 14.49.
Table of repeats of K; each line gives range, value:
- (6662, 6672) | 15.1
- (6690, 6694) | 15.2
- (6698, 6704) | 15.1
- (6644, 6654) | 15.1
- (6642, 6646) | 14.9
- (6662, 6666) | 14.7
